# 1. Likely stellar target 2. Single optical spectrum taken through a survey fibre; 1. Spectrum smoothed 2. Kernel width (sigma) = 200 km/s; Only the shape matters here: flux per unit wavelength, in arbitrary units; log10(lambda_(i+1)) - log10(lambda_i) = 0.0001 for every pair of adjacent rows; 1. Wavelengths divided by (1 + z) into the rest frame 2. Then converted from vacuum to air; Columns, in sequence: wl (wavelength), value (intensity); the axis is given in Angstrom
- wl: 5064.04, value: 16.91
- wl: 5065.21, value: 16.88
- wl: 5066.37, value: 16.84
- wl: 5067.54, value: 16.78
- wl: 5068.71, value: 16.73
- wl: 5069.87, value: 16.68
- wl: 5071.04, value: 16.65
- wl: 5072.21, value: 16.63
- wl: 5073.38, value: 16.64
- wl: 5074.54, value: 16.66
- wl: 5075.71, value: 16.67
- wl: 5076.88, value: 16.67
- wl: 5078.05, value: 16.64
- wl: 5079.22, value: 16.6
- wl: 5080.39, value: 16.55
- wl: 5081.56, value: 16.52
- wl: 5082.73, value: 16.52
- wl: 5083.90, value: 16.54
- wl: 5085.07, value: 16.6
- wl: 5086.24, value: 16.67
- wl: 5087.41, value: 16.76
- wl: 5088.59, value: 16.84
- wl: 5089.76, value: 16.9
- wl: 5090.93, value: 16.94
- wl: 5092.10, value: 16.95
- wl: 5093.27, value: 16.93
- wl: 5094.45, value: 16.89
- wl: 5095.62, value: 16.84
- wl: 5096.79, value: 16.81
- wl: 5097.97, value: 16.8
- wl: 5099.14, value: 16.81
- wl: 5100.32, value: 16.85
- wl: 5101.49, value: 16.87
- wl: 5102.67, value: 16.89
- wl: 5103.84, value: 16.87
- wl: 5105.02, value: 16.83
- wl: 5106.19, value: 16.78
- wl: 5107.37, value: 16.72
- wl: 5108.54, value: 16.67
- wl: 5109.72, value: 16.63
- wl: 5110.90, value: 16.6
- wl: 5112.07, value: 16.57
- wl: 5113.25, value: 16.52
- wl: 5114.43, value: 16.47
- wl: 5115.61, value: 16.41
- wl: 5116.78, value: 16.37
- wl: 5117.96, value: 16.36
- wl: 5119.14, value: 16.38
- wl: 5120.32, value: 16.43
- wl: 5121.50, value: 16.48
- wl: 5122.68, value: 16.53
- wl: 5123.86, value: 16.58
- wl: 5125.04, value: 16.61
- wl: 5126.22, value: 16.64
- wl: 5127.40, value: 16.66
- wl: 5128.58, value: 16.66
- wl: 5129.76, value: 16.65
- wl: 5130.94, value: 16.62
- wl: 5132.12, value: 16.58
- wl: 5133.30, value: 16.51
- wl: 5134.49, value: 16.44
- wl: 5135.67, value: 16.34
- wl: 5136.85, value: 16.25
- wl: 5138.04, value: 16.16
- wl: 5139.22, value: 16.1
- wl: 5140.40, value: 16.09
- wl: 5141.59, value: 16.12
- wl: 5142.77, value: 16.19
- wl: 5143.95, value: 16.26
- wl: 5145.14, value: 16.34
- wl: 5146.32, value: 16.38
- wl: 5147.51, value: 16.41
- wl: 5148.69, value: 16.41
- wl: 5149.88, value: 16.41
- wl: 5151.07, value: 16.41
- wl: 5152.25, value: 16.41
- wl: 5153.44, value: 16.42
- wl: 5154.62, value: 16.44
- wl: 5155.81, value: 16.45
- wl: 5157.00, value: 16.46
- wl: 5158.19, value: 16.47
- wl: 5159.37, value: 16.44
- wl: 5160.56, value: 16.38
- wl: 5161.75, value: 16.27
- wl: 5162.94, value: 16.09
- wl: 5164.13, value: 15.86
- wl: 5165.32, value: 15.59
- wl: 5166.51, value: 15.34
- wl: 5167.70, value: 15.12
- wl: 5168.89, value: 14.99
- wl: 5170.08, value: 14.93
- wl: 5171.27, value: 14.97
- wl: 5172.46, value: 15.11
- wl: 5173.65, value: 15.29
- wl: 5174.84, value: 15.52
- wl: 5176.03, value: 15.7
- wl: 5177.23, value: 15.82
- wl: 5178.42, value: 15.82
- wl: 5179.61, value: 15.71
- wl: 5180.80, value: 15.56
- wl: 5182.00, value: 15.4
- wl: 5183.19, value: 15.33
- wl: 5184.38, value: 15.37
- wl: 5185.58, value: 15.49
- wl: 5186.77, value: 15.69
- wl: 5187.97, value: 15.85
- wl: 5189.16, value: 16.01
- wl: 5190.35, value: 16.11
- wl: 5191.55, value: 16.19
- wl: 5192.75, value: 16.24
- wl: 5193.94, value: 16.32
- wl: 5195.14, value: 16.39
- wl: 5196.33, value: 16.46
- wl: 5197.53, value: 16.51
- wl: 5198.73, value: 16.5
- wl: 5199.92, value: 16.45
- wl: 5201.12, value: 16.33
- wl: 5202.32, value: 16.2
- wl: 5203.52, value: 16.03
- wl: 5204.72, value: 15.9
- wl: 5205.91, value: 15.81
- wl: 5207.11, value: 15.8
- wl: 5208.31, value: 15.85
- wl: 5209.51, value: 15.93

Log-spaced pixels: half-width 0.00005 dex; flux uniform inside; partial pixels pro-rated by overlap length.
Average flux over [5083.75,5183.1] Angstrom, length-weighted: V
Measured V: 16.3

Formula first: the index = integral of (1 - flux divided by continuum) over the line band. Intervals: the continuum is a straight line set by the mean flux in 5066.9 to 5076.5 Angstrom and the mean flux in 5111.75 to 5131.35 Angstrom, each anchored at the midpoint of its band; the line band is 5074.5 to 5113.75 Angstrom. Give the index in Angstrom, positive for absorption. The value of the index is -0.3 Angstrom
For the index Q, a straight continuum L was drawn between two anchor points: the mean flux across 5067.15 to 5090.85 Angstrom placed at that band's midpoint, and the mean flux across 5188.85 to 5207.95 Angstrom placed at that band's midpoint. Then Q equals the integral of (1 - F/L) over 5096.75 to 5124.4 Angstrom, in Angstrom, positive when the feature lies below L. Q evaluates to -0.1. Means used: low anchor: 16.7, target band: 16.6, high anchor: 16.2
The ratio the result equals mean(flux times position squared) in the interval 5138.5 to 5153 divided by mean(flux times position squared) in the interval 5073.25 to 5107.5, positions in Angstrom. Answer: 1.0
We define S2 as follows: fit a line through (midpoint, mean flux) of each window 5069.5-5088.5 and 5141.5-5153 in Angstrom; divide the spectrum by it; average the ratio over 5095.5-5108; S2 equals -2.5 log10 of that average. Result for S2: -0.02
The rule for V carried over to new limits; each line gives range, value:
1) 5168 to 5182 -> 15.4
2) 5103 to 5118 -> 16.6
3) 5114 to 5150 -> 16.4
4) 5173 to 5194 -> 15.7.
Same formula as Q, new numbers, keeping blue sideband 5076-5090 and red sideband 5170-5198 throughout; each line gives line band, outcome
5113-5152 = -0.51 Angstrom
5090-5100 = -0.20 Angstrom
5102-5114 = -0.21 Angstrom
